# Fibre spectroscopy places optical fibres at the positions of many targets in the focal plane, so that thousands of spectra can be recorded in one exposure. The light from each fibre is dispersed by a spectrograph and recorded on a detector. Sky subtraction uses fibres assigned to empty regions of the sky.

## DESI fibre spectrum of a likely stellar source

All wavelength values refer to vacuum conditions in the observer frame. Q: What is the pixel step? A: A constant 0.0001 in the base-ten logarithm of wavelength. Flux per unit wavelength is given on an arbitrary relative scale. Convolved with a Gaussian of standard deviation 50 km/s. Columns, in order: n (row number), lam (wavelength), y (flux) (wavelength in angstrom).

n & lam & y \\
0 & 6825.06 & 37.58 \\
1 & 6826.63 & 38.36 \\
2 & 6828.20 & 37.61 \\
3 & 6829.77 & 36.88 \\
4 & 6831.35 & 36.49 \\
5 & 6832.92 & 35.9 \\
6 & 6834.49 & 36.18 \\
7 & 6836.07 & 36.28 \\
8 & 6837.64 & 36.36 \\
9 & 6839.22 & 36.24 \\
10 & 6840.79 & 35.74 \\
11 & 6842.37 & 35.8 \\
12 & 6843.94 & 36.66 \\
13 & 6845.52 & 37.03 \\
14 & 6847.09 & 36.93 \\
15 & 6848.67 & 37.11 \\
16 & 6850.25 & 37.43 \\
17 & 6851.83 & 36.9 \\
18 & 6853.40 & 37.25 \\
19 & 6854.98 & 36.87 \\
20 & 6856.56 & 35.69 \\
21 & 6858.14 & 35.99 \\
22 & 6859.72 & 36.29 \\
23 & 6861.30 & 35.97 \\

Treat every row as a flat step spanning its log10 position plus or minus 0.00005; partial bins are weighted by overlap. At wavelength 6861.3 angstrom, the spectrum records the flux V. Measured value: 35.97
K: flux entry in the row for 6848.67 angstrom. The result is 37.11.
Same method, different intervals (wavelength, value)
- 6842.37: 35.8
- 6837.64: 36.36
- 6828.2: 37.61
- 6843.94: 36.66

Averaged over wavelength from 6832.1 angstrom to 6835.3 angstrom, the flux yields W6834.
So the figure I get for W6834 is 36.1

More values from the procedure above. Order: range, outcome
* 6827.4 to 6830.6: 37.2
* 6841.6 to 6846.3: 36.5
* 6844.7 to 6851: 37.1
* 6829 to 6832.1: 36.6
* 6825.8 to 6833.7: 37.1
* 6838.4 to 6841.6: 35.9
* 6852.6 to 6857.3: 36.7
